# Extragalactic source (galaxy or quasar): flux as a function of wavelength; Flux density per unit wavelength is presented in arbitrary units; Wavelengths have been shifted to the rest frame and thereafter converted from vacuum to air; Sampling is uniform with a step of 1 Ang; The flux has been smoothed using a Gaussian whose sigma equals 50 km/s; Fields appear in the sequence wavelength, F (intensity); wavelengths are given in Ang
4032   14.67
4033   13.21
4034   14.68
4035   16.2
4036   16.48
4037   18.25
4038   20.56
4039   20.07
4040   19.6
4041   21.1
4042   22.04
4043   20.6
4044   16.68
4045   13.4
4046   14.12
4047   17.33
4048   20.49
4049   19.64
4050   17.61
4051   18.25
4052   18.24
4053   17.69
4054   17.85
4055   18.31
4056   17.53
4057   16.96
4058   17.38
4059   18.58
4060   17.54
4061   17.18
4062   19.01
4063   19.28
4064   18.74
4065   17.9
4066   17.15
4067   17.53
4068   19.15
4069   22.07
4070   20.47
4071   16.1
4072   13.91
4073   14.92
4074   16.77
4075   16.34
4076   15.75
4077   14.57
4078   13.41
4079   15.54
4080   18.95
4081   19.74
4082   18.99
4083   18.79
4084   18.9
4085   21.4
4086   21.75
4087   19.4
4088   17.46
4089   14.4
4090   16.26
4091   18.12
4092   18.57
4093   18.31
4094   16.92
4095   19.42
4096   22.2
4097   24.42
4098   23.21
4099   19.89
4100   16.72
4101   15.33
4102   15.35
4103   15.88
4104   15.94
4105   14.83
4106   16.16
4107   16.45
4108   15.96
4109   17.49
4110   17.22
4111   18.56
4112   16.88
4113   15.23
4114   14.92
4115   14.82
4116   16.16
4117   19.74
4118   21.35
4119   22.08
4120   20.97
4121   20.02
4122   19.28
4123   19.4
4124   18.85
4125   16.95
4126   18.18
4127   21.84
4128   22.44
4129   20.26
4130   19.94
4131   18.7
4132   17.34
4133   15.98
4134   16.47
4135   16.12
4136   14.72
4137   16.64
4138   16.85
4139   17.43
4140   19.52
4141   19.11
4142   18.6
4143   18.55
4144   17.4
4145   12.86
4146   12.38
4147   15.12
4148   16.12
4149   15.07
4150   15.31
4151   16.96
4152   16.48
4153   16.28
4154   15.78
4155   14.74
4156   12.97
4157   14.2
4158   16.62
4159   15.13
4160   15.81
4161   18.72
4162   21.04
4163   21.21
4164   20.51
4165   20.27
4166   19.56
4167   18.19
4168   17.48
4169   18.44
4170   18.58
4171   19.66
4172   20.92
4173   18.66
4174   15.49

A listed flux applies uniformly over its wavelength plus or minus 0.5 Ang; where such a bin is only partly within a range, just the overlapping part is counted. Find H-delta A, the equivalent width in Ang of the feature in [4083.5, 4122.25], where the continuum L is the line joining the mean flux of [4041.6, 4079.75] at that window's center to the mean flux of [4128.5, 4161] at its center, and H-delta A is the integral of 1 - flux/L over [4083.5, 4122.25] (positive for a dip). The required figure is -2.6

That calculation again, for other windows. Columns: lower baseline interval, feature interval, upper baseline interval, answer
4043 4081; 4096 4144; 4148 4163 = -4.0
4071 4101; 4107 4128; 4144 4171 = -1.0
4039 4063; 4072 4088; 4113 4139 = 0.6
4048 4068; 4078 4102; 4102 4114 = -2.5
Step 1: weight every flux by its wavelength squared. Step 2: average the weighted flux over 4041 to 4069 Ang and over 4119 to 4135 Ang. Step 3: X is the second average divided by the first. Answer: 1.1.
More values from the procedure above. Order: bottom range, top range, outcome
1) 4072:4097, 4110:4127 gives 1.05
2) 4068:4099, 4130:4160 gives 0.92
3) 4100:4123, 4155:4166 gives 1.04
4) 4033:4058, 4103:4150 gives 1.01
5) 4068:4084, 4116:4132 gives 1.18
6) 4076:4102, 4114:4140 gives 1.02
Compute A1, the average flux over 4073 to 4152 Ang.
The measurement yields 17.7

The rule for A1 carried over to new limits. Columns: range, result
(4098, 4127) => 17.7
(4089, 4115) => 17.5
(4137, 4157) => 16.1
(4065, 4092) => 17.6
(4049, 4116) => 17.7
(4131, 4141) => 17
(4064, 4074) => 17.7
